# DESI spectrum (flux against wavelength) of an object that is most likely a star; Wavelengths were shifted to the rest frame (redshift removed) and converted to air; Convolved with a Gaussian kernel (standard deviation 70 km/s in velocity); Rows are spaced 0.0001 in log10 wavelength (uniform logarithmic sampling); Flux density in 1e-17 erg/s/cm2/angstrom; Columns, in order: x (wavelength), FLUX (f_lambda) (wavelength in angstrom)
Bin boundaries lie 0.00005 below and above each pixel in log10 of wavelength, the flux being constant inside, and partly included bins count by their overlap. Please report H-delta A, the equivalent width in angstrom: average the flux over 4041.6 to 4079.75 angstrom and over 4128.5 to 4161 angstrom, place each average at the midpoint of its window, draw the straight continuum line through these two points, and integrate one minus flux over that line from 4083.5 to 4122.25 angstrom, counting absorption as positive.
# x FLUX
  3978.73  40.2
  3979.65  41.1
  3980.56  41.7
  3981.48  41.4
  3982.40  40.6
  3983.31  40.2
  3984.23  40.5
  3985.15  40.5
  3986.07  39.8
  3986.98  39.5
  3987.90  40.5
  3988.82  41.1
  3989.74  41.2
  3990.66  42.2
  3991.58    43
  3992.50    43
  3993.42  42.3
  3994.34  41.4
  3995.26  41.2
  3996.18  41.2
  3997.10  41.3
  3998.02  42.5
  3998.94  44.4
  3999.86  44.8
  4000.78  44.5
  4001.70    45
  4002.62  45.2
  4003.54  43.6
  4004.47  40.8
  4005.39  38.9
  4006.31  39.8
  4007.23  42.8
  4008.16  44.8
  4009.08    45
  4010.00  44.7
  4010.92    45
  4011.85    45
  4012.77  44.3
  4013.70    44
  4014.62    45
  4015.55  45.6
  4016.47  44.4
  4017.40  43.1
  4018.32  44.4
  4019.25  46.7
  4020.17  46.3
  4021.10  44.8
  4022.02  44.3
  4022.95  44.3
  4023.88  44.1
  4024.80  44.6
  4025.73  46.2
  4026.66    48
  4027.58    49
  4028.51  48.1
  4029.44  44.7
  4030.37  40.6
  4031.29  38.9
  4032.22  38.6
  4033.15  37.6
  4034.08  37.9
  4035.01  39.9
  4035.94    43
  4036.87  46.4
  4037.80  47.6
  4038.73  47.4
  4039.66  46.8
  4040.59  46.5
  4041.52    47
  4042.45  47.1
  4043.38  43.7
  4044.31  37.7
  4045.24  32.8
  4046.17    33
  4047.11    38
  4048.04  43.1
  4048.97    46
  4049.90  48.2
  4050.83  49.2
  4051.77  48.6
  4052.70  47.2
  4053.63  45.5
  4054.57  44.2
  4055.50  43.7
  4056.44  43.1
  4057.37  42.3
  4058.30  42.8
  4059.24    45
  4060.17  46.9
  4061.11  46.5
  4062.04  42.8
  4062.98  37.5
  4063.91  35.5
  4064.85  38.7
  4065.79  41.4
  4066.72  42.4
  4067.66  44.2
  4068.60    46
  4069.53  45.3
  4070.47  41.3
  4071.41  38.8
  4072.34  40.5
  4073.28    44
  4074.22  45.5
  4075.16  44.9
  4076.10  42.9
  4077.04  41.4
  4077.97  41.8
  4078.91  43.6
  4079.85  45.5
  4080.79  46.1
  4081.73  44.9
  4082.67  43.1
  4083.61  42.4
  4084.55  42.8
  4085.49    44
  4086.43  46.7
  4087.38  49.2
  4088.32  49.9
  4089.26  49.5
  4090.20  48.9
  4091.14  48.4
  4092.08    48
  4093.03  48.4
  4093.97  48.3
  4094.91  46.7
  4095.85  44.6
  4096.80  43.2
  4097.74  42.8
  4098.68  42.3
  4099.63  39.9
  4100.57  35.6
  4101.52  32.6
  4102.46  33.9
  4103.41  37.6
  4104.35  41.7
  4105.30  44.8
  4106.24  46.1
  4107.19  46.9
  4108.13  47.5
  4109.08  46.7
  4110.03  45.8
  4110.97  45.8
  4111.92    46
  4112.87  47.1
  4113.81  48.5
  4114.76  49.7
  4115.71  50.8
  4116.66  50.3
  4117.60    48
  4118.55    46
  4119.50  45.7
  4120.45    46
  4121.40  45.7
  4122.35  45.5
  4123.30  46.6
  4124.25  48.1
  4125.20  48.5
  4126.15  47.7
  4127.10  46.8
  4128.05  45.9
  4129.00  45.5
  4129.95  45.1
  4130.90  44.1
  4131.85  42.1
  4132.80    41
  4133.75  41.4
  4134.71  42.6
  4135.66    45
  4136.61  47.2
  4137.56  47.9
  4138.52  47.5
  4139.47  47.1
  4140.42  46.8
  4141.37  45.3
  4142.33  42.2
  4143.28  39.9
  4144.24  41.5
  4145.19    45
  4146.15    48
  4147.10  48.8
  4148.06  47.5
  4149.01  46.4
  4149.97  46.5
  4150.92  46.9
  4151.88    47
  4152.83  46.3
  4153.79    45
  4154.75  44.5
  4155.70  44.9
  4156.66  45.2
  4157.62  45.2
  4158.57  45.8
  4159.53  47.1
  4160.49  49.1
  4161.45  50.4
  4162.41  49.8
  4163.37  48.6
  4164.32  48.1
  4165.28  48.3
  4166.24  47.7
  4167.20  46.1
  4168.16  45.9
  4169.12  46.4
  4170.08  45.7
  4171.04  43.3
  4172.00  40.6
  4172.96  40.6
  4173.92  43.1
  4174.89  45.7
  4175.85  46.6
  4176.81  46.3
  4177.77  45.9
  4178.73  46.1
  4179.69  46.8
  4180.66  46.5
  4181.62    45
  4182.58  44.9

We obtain -1.00 angstrom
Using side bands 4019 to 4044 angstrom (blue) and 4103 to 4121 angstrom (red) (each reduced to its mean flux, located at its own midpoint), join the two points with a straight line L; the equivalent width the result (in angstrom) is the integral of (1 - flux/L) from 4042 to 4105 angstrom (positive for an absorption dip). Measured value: 3.0 angstrom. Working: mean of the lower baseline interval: 44.4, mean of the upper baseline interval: 46.4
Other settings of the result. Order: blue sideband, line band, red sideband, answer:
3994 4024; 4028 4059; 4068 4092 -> 0.7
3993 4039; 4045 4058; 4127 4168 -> 0.3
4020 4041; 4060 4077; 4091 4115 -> 0.7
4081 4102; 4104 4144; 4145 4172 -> -0.2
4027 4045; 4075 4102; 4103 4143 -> 0.3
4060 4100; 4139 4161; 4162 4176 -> -0.2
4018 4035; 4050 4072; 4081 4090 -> 0.7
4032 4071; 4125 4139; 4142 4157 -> -0.1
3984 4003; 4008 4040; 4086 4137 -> -1.0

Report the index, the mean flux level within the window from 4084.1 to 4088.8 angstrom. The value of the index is 46.5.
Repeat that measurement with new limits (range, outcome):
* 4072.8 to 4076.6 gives 44.2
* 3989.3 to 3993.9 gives 42.3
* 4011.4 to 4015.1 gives 44.5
